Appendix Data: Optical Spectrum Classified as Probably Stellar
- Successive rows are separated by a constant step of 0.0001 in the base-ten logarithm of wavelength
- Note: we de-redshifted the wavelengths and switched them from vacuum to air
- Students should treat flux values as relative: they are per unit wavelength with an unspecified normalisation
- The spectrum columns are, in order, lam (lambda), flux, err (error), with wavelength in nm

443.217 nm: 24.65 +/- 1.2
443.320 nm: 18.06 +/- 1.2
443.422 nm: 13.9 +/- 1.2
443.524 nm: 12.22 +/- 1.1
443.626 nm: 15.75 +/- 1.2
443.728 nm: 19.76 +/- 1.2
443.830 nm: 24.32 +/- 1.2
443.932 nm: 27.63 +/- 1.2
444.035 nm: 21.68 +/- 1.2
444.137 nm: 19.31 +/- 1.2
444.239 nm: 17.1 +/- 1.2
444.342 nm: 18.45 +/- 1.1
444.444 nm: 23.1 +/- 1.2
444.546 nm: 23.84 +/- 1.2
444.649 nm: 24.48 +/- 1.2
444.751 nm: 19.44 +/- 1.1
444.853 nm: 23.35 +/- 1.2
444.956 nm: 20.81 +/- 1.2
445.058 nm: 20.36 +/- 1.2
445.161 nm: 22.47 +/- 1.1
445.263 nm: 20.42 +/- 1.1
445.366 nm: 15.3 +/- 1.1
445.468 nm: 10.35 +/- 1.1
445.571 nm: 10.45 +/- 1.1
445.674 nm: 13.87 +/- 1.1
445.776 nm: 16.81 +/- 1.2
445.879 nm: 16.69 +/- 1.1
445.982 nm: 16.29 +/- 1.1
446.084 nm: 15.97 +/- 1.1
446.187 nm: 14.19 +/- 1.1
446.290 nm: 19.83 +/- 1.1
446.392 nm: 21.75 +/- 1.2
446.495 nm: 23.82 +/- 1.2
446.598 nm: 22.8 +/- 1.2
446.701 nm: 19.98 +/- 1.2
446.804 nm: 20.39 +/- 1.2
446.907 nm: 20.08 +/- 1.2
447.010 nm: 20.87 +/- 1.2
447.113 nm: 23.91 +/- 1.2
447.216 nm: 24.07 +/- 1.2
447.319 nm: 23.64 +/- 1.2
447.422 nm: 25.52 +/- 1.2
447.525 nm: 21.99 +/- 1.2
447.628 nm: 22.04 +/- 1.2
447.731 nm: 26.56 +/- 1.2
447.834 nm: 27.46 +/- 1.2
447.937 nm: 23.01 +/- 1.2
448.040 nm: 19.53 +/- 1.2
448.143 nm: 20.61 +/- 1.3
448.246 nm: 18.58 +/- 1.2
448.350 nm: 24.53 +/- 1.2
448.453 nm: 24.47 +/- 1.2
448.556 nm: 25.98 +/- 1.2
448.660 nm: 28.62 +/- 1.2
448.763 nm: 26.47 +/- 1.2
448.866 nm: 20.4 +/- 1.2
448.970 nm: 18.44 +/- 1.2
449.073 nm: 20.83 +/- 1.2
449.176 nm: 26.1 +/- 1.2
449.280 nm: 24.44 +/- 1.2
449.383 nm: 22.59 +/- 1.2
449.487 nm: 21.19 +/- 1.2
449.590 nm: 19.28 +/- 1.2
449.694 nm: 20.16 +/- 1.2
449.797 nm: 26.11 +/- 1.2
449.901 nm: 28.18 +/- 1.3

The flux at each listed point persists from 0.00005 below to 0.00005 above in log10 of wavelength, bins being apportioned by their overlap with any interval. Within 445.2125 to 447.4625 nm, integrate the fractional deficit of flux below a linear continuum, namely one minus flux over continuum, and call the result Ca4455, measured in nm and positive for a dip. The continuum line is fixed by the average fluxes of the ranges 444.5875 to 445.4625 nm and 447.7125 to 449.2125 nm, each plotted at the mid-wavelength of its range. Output 0.28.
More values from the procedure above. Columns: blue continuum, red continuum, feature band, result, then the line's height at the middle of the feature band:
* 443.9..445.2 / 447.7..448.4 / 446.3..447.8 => -0.01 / 22.4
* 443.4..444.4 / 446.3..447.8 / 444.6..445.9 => 0.16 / 20.7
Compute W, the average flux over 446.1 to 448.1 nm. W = 22.1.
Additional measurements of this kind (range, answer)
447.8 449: 23.2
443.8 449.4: 21.2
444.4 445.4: 21.4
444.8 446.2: 17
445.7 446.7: 18.6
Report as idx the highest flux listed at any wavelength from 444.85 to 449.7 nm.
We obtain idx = 28.62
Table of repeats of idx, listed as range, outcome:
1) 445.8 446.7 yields 23.82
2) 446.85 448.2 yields 27.46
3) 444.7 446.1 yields 23.35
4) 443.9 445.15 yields 27.63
